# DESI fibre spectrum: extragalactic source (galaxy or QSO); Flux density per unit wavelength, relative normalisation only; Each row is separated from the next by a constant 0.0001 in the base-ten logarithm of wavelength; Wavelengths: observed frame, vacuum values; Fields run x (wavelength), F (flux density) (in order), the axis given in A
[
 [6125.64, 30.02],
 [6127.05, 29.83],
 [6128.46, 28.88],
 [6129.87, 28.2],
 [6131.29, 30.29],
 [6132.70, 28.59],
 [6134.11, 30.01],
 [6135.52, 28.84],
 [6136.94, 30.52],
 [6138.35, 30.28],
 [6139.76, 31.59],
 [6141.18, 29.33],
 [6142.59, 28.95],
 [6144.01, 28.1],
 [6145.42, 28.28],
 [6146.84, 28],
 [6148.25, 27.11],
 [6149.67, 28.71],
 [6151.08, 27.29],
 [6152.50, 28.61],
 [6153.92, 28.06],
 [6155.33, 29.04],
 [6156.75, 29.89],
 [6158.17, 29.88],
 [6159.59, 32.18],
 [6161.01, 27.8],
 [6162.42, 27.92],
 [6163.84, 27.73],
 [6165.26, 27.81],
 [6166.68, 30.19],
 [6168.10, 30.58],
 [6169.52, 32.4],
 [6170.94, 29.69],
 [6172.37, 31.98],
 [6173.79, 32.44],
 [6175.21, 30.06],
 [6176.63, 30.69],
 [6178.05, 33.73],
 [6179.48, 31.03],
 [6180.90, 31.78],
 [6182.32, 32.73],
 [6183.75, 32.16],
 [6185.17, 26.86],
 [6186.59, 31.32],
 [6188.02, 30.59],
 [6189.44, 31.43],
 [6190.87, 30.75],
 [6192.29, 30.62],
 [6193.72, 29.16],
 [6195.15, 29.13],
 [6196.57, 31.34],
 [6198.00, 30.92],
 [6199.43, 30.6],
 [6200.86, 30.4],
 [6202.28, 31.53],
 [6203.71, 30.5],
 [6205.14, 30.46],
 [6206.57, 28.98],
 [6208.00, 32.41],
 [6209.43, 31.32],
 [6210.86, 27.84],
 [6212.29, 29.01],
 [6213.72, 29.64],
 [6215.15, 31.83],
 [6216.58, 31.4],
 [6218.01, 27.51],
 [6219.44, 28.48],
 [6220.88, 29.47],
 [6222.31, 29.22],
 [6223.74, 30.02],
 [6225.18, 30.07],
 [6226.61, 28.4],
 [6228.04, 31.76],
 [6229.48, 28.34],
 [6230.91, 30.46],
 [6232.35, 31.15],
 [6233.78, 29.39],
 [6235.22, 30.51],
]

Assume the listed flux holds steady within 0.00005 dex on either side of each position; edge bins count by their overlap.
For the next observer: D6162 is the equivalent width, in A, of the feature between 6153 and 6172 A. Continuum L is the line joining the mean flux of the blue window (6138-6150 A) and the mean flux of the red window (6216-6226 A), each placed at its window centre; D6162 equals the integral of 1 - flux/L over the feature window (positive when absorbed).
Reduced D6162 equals -0.3 A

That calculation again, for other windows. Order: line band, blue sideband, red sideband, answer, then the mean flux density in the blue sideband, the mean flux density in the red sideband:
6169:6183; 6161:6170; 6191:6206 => -0.9 A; 29.3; 30.5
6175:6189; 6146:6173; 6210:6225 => -0.9 A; 29.2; 29.5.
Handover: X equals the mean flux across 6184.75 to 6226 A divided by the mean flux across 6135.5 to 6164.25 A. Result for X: 1.04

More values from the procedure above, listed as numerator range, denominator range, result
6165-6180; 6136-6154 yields 1.08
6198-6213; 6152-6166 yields 1.05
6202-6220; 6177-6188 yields 0.96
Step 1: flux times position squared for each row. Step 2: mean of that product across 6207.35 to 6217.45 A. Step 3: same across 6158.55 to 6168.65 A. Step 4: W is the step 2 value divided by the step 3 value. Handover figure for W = 1.06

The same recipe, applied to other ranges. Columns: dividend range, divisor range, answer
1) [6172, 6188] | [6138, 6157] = 1.10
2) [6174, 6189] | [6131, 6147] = 1.07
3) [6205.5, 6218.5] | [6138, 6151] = 1.07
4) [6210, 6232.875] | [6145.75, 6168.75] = 1.05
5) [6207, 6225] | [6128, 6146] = 1.04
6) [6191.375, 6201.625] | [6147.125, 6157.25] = 1.09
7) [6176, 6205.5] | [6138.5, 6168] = 1.08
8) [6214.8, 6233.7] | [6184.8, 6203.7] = 0.99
